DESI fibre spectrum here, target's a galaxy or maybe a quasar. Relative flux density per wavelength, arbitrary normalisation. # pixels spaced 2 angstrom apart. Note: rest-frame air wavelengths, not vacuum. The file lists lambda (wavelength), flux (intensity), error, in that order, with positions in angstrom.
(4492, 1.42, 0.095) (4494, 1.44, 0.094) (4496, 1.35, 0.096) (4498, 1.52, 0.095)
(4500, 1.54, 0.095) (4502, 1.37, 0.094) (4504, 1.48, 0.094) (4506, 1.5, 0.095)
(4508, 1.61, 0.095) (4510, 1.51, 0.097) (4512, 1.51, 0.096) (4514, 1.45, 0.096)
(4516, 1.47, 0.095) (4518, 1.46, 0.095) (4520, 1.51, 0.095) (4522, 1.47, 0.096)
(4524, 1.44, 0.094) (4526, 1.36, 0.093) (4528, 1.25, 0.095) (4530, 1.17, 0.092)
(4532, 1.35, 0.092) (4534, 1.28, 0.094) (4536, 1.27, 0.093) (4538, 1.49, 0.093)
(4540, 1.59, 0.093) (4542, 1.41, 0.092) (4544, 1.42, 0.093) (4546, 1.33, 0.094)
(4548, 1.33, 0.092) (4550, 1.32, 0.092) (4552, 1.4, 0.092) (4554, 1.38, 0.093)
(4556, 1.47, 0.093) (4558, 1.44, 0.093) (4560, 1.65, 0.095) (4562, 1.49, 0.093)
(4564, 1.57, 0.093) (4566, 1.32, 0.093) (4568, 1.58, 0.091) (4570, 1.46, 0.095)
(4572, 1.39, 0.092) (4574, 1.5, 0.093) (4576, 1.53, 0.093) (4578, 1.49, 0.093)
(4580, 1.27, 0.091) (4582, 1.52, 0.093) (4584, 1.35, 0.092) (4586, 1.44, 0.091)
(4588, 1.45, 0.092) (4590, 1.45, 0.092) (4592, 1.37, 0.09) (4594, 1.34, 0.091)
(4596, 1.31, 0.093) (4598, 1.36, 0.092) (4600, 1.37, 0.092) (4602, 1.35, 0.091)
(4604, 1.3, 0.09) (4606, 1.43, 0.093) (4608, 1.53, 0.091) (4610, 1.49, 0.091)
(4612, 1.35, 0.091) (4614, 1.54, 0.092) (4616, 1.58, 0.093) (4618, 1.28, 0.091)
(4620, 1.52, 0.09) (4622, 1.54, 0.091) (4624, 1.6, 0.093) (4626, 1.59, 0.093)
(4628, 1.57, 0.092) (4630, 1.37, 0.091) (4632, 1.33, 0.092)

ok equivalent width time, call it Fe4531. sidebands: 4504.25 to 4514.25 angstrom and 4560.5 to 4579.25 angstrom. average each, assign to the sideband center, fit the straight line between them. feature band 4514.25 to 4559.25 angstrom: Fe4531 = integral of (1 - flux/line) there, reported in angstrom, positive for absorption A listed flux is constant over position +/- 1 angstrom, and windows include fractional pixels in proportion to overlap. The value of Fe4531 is 3.2 angstrom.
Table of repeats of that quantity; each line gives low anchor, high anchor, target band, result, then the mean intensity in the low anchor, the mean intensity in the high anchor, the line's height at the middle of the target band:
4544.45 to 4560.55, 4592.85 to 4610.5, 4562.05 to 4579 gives -0.98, 1.41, 1.38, 1.4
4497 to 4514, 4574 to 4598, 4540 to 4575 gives 0.02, 1.5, 1.41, 1.44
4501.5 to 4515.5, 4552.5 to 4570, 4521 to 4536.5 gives 1.71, 1.49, 1.48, 1.49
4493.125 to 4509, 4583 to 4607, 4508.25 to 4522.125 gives -0.28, 1.48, 1.38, 1.46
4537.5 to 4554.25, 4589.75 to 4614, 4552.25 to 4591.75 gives -1.63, 1.41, 1.39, 1.4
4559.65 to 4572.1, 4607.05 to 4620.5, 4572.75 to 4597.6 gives 1.12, 1.49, 1.47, 1.48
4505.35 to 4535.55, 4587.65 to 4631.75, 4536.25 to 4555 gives 0.29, 1.42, 1.44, 1.42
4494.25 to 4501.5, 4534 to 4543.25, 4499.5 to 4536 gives 0.47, 1.46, 1.42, 1.44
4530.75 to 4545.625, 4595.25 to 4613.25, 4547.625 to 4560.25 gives -0.23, 1.39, 1.39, 1.39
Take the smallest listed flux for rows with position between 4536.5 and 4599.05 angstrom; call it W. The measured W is 1.27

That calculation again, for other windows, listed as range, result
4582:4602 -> 1.31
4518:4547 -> 1.17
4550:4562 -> 1.32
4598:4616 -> 1.3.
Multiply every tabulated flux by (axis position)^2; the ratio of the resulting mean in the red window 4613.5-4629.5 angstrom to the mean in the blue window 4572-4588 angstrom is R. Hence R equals 1.08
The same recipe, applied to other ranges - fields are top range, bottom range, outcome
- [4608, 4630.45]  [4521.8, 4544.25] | 1.14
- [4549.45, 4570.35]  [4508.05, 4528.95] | 1.03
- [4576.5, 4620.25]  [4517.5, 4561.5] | 1.04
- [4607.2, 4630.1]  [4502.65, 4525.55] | 1.06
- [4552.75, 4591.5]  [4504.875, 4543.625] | 1.04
